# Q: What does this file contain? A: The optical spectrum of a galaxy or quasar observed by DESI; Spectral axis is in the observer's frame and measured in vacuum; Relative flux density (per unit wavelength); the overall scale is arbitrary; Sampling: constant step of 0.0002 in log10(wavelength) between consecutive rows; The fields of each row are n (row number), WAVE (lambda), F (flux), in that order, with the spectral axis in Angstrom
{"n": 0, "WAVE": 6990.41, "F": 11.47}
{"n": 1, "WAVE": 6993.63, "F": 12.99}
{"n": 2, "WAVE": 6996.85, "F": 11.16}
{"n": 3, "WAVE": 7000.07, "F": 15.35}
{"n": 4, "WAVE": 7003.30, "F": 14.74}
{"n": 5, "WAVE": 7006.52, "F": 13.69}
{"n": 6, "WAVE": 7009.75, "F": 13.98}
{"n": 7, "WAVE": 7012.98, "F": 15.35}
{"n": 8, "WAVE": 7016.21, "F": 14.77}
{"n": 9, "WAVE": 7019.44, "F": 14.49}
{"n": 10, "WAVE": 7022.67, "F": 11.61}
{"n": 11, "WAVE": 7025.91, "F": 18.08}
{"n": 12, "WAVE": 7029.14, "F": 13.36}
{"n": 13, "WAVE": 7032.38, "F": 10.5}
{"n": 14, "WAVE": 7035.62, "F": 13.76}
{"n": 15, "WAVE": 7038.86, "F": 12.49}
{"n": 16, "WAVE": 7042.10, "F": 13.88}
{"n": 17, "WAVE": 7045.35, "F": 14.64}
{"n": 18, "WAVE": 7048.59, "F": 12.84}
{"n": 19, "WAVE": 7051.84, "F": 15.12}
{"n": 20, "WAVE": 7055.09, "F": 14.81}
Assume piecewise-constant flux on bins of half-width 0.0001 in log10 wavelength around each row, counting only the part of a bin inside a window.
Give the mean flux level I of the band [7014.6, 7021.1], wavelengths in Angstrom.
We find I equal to 14.6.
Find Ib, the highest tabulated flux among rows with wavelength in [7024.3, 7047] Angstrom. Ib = 18.08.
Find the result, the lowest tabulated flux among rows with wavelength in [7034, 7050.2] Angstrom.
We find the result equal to 12.49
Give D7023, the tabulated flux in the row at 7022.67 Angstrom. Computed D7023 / 11.61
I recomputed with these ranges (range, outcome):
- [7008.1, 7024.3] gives 14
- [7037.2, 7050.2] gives 13.5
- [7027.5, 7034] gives 12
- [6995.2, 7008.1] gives 13.7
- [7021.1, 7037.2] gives 13.5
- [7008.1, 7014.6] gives 14.7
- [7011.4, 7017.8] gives 15.1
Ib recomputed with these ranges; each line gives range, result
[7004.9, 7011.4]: 13.98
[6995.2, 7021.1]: 15.35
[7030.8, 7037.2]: 13.76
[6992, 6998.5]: 12.99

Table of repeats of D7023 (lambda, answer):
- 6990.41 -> 11.47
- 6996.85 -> 11.16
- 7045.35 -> 14.64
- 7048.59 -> 12.84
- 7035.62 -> 13.76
